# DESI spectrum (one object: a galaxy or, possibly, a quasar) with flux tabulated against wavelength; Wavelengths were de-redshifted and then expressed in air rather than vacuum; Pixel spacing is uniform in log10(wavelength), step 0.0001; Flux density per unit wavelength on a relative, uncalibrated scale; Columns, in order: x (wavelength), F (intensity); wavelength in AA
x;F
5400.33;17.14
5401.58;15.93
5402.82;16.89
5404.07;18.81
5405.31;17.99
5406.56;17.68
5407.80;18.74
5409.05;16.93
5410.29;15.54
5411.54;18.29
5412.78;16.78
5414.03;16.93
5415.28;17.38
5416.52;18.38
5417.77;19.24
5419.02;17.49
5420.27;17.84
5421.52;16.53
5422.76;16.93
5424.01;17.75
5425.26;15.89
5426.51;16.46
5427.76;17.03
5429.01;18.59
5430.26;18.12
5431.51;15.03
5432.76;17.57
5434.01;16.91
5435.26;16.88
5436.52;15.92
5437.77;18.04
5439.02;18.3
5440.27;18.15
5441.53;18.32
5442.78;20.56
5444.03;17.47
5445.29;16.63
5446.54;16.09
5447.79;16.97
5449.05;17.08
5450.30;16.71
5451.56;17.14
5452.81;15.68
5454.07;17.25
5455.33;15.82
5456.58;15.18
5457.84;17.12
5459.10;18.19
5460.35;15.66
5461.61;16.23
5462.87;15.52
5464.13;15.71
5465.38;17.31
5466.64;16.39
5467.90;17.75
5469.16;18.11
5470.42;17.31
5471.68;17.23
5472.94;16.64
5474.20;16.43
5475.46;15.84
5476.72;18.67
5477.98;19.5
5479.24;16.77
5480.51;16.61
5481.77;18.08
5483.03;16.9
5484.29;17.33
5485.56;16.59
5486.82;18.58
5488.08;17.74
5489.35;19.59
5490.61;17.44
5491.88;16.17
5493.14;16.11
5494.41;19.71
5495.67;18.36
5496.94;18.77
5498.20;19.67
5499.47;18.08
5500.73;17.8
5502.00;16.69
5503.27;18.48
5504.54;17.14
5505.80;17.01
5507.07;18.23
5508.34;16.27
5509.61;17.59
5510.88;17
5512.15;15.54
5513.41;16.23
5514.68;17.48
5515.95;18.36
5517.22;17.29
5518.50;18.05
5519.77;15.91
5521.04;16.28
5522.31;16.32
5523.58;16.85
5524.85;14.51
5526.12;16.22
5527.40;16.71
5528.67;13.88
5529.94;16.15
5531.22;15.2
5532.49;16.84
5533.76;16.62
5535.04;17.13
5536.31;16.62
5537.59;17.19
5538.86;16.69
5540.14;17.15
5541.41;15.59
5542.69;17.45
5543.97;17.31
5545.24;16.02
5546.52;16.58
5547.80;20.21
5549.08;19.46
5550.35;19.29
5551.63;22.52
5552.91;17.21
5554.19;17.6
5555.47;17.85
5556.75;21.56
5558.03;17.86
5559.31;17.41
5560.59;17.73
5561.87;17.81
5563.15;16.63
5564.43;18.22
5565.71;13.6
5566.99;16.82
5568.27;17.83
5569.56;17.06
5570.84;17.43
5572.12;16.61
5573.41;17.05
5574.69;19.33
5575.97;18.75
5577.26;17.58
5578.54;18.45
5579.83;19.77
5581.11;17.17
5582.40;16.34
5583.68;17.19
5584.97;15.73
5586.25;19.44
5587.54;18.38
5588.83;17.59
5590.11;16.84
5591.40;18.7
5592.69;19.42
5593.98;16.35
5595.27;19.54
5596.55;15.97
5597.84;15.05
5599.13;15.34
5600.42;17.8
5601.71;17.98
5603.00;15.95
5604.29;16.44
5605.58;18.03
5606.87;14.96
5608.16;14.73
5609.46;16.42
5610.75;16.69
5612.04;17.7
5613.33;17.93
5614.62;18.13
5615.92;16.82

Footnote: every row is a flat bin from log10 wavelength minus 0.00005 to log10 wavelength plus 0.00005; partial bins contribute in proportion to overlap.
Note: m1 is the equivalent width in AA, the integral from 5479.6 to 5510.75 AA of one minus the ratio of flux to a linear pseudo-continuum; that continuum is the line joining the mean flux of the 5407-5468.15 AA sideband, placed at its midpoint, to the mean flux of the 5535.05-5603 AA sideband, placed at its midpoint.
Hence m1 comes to -0.6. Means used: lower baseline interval 17.1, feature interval 17.7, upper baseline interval 17.6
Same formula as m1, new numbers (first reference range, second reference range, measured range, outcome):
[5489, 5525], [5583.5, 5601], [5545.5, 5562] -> -1.2 AA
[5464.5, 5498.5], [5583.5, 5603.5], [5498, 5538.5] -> 1.6 AA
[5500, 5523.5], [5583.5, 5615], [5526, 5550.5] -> 0.3 AA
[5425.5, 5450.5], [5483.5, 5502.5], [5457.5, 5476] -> 0.9 AA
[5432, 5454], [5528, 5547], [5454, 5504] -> -1.1 AA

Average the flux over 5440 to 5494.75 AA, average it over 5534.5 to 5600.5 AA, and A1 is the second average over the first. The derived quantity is 1.03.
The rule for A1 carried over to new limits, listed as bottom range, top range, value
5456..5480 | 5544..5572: 1.06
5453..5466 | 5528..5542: 0.99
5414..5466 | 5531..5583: 1.03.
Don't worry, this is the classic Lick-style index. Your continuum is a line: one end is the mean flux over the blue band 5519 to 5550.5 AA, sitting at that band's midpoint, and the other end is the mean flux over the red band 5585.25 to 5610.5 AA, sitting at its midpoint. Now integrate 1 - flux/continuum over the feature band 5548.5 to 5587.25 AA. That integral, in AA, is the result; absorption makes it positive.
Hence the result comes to -2.3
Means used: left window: 16.7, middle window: 17.9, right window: 17.1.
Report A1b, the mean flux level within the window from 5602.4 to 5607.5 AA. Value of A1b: 16.4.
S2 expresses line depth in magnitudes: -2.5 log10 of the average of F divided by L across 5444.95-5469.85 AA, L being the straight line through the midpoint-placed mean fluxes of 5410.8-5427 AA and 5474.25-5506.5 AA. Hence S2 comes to 0.06 mag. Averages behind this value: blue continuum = 17.4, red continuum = 17.7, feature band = 16.6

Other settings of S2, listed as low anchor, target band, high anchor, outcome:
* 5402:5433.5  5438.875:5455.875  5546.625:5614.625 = 0.01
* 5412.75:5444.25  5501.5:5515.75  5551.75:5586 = 0.03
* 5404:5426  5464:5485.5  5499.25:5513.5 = 0.00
